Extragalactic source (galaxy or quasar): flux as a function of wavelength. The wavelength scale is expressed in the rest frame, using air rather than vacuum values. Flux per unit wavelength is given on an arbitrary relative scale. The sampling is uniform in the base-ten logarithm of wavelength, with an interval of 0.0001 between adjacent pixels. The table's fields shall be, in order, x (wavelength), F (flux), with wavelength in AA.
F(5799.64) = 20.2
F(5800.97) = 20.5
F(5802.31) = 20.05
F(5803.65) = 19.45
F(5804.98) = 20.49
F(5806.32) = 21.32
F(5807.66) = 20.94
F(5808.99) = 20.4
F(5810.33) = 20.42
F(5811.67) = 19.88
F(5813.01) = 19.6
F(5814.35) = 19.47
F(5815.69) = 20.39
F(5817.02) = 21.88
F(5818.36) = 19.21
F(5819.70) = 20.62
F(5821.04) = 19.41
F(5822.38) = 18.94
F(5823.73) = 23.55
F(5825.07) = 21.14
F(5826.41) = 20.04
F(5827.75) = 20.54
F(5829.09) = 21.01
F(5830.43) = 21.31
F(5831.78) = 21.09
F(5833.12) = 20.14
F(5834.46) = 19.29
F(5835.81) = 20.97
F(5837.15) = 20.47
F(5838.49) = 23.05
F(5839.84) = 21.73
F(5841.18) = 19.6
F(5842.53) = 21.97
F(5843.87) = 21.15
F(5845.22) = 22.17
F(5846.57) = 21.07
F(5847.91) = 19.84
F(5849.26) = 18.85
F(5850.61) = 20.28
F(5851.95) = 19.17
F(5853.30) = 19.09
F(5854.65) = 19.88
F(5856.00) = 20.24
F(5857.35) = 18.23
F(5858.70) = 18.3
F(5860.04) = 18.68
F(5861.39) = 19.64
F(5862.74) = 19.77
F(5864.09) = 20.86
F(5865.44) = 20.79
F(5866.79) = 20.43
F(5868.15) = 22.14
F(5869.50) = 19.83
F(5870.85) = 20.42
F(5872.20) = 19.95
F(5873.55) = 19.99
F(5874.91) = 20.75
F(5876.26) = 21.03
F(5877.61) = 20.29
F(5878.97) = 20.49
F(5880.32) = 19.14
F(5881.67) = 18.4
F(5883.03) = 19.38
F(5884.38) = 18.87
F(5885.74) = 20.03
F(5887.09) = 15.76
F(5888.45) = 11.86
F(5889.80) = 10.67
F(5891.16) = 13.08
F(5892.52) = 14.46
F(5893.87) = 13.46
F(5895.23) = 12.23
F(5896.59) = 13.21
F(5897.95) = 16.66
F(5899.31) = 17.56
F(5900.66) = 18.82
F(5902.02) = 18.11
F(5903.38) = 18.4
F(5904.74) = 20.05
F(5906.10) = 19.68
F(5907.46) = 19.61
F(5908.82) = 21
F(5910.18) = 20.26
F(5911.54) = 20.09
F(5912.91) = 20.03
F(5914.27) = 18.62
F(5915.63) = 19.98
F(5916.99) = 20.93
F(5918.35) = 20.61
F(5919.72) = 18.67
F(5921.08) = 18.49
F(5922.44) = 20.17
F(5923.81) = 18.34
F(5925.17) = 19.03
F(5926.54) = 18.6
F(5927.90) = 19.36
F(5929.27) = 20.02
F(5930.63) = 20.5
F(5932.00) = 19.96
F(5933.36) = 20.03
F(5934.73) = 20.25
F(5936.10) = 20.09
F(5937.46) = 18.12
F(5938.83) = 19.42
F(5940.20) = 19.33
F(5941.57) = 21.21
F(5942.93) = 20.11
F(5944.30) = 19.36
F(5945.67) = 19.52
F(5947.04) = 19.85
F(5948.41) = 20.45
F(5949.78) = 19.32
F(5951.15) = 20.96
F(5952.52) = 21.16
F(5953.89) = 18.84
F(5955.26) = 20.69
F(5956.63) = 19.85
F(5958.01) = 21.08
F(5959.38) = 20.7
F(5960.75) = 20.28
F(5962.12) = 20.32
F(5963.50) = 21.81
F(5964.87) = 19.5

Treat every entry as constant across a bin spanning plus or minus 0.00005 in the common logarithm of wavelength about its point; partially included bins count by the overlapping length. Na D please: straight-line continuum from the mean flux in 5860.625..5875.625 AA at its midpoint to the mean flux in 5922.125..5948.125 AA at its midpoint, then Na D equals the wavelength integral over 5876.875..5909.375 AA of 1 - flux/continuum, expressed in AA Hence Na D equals 4.8 AA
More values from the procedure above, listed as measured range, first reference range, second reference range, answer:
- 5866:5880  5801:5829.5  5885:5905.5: -2.9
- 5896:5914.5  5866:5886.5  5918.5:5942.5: 1.0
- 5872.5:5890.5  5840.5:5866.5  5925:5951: 1.5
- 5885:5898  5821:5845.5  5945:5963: 4.1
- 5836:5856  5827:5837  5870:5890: -0.5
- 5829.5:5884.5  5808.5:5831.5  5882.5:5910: -4.8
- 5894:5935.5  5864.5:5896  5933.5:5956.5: 0.3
